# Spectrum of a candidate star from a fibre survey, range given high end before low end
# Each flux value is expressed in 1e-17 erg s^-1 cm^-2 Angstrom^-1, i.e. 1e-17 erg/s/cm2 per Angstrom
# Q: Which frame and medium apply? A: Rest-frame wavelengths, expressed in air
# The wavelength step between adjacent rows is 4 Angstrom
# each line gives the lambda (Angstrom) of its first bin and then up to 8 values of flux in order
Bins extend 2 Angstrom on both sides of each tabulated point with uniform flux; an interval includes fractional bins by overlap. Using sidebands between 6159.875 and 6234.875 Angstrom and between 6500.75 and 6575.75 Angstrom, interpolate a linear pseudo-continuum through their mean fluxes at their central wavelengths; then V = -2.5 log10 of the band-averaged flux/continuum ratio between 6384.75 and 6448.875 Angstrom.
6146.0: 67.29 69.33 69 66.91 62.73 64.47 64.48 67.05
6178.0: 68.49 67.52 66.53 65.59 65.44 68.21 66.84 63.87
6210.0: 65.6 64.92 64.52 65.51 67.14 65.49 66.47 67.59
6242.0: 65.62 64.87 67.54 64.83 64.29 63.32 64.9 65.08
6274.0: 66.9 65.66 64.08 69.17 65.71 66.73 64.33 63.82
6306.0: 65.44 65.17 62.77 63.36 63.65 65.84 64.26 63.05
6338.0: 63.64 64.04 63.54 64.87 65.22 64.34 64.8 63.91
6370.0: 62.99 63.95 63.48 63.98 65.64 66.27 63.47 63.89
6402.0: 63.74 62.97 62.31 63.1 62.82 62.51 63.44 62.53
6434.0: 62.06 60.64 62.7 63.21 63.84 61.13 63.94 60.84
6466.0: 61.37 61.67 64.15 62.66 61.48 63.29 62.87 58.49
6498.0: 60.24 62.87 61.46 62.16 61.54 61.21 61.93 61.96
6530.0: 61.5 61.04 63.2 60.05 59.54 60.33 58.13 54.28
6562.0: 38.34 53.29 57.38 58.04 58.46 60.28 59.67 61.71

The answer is -0.03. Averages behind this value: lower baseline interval 65.8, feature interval 63.2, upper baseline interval 58.8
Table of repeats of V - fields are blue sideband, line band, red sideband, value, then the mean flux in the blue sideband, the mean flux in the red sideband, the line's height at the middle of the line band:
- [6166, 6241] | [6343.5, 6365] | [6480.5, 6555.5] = -0.012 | 66.1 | 61.2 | 63.8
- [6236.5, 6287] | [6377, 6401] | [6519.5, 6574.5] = -0.040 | 65.6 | 57.8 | 62.1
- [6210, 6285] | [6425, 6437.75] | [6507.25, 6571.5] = -0.021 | 65.5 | 58.5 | 61.1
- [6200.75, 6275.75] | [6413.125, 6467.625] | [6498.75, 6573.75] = -0.025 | 65.5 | 58.9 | 61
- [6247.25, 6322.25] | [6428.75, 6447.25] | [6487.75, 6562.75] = -0.007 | 65.1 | 59.9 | 61.8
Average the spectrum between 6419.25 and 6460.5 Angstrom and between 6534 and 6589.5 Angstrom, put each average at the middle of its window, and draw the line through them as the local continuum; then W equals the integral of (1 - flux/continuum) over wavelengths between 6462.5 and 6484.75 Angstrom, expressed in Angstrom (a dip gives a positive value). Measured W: -0.4 Angstrom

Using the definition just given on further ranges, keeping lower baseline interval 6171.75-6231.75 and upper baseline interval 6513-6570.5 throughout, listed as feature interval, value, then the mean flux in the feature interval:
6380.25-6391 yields -0.6 Angstrom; 65.2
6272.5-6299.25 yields -0.8 Angstrom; 66.1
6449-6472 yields -0.7 Angstrom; 62.1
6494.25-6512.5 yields -0.7 Angstrom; 61.4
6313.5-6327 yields -0.1 Angstrom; 63.9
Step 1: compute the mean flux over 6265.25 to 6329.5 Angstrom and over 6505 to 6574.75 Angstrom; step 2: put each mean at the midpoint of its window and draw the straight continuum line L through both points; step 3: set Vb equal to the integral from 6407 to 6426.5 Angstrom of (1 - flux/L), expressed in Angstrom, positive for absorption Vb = -0.3 Angstrom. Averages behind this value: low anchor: 65.1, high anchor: 58.6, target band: 62.8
